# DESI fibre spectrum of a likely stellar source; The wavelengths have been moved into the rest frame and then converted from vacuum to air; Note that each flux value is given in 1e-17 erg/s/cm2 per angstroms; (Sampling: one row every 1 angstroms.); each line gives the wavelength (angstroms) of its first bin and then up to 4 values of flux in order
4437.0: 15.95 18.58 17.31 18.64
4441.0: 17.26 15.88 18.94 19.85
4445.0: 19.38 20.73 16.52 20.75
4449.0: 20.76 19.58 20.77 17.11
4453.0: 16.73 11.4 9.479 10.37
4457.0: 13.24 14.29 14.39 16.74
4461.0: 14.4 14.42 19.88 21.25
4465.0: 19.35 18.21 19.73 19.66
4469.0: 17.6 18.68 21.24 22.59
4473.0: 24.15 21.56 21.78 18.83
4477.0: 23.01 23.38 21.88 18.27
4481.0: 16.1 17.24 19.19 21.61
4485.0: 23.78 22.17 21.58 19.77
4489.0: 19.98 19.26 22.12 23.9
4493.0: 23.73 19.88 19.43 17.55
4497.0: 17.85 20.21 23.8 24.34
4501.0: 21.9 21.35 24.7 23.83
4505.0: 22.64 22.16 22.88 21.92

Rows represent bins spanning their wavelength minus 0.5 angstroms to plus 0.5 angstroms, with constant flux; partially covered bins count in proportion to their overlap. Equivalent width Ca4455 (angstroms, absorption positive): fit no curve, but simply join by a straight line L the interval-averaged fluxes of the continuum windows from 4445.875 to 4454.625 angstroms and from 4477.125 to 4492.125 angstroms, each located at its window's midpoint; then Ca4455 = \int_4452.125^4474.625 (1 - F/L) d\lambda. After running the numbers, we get 2.2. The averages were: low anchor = 18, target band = 17.3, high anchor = 20.7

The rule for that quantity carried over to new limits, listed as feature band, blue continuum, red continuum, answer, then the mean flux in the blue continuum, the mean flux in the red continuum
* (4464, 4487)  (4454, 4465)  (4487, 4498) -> -3.9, 14.9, 20.4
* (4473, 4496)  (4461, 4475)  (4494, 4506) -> -0.2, 19.7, 21.6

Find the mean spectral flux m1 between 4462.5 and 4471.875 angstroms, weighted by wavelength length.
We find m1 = 19.6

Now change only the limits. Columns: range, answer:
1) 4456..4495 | 19.6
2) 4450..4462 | 14.7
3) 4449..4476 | 17.7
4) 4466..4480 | 20.9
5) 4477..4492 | 20.7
